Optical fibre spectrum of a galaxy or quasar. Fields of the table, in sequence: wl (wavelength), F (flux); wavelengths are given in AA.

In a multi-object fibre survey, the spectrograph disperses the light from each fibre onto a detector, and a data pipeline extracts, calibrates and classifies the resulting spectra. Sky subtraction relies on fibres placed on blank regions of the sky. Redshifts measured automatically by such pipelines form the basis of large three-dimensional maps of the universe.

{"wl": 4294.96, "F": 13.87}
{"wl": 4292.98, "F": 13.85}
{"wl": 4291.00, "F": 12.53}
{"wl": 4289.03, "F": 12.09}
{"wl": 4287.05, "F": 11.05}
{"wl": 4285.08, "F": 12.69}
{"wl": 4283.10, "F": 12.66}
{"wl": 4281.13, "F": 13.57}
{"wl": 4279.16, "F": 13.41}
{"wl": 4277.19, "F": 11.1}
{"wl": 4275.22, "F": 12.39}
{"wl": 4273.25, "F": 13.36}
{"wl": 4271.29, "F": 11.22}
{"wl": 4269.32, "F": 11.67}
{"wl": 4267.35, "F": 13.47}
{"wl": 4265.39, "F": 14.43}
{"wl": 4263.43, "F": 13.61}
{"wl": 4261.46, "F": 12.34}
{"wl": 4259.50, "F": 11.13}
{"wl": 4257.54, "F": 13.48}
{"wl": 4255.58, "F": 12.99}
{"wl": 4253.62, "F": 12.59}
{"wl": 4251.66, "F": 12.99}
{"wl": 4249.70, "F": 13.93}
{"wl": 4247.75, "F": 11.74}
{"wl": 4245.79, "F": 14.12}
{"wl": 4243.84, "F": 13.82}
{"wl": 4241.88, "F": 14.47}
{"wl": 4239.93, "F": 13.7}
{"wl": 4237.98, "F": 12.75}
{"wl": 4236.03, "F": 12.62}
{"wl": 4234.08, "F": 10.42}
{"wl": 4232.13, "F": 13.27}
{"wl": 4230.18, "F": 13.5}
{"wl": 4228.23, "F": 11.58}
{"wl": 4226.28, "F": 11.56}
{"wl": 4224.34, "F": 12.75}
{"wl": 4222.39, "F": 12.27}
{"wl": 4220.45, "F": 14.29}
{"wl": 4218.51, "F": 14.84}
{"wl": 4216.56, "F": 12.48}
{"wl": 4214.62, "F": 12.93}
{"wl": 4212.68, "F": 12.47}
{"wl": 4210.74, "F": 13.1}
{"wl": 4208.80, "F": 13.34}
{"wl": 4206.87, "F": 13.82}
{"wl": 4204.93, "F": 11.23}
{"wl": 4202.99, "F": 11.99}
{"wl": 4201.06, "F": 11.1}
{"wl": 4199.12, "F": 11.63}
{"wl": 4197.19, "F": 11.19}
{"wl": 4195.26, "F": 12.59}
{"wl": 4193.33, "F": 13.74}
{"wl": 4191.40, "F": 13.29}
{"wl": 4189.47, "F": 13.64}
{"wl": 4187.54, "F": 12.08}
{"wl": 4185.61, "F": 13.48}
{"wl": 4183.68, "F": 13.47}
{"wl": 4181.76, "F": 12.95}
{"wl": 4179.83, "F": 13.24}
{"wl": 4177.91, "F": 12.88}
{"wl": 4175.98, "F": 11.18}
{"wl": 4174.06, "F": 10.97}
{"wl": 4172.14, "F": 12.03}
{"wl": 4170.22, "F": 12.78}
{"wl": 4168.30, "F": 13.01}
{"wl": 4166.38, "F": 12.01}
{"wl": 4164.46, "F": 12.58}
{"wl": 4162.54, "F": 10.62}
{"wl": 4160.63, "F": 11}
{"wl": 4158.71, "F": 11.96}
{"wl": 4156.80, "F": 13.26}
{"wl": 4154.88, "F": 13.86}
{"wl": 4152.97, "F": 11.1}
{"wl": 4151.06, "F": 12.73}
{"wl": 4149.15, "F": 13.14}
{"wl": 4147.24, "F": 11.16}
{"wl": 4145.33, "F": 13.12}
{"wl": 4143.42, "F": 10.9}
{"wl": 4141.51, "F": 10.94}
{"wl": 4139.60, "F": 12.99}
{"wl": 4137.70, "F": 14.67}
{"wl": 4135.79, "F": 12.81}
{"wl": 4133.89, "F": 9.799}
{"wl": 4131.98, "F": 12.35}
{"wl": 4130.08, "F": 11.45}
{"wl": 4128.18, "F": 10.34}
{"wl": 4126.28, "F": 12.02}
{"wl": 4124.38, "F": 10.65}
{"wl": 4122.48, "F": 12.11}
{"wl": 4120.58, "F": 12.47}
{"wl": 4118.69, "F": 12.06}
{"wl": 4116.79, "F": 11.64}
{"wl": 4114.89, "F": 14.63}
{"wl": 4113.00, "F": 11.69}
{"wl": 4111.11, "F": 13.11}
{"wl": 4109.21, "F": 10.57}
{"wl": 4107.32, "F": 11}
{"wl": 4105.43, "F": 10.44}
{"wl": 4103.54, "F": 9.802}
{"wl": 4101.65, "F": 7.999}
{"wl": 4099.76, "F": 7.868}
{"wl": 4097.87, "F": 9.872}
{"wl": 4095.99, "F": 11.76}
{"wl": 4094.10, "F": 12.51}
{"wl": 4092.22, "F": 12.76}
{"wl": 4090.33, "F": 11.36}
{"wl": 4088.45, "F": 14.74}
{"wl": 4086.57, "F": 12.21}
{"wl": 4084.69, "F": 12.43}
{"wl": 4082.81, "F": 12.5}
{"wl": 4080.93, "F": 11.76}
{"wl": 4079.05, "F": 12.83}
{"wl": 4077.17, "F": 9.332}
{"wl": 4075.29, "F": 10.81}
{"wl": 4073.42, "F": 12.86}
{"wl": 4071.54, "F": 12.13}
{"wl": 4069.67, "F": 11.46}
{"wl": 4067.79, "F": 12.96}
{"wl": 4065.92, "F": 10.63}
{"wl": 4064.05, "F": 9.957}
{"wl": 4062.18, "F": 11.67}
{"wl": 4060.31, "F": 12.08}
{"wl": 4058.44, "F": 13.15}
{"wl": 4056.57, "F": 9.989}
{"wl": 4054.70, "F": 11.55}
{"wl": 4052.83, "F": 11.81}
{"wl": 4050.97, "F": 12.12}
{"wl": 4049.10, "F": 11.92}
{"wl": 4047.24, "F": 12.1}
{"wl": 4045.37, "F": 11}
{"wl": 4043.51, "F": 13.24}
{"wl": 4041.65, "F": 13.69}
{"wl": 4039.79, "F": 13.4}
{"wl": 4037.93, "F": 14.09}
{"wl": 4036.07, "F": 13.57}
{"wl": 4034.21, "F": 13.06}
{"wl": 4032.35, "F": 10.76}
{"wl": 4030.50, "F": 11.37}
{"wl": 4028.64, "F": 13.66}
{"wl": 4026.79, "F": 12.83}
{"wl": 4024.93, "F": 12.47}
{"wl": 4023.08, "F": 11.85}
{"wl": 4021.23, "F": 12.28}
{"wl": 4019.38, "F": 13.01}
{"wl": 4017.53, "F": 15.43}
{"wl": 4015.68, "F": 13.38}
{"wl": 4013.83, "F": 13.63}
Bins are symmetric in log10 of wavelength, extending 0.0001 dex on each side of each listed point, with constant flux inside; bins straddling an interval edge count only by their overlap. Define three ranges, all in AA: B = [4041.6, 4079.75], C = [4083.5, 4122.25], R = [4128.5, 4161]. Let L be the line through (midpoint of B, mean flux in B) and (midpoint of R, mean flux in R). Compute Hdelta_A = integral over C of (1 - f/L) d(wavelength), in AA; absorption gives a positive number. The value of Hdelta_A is 1.3 AA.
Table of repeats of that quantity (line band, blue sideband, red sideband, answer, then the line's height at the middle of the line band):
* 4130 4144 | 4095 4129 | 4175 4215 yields -0.6 AA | 11.6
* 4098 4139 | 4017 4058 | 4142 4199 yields 3.4 AA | 12.4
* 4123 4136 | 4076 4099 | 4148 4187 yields 1.0 AA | 12.2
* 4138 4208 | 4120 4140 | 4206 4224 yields 1.4 AA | 12.6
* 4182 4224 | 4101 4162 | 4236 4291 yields -1.5 AA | 12.4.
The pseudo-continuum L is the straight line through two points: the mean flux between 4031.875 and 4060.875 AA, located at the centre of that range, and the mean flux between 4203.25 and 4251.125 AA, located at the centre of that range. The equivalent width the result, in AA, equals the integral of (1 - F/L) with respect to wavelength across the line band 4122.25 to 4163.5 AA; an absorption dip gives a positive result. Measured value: 2.4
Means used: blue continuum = 12.4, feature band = 12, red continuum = 12.9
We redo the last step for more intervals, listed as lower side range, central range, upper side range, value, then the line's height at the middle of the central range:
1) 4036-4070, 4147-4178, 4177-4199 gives 1.51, 12.8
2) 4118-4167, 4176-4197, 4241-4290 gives -1.17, 12.3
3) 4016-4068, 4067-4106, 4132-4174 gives 2.65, 12.3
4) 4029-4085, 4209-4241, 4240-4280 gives -0.08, 12.8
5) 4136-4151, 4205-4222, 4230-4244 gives -0.52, 12.9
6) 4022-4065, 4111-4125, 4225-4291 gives 0.13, 12.4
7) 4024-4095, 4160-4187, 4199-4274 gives 0.58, 12.6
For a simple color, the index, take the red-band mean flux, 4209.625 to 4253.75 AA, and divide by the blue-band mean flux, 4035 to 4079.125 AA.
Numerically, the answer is 1.08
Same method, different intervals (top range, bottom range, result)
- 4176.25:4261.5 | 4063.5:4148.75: 1.10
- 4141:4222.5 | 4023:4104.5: 1.05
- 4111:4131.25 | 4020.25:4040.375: 0.95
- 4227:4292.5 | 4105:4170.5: 1.06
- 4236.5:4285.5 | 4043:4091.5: 1.09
